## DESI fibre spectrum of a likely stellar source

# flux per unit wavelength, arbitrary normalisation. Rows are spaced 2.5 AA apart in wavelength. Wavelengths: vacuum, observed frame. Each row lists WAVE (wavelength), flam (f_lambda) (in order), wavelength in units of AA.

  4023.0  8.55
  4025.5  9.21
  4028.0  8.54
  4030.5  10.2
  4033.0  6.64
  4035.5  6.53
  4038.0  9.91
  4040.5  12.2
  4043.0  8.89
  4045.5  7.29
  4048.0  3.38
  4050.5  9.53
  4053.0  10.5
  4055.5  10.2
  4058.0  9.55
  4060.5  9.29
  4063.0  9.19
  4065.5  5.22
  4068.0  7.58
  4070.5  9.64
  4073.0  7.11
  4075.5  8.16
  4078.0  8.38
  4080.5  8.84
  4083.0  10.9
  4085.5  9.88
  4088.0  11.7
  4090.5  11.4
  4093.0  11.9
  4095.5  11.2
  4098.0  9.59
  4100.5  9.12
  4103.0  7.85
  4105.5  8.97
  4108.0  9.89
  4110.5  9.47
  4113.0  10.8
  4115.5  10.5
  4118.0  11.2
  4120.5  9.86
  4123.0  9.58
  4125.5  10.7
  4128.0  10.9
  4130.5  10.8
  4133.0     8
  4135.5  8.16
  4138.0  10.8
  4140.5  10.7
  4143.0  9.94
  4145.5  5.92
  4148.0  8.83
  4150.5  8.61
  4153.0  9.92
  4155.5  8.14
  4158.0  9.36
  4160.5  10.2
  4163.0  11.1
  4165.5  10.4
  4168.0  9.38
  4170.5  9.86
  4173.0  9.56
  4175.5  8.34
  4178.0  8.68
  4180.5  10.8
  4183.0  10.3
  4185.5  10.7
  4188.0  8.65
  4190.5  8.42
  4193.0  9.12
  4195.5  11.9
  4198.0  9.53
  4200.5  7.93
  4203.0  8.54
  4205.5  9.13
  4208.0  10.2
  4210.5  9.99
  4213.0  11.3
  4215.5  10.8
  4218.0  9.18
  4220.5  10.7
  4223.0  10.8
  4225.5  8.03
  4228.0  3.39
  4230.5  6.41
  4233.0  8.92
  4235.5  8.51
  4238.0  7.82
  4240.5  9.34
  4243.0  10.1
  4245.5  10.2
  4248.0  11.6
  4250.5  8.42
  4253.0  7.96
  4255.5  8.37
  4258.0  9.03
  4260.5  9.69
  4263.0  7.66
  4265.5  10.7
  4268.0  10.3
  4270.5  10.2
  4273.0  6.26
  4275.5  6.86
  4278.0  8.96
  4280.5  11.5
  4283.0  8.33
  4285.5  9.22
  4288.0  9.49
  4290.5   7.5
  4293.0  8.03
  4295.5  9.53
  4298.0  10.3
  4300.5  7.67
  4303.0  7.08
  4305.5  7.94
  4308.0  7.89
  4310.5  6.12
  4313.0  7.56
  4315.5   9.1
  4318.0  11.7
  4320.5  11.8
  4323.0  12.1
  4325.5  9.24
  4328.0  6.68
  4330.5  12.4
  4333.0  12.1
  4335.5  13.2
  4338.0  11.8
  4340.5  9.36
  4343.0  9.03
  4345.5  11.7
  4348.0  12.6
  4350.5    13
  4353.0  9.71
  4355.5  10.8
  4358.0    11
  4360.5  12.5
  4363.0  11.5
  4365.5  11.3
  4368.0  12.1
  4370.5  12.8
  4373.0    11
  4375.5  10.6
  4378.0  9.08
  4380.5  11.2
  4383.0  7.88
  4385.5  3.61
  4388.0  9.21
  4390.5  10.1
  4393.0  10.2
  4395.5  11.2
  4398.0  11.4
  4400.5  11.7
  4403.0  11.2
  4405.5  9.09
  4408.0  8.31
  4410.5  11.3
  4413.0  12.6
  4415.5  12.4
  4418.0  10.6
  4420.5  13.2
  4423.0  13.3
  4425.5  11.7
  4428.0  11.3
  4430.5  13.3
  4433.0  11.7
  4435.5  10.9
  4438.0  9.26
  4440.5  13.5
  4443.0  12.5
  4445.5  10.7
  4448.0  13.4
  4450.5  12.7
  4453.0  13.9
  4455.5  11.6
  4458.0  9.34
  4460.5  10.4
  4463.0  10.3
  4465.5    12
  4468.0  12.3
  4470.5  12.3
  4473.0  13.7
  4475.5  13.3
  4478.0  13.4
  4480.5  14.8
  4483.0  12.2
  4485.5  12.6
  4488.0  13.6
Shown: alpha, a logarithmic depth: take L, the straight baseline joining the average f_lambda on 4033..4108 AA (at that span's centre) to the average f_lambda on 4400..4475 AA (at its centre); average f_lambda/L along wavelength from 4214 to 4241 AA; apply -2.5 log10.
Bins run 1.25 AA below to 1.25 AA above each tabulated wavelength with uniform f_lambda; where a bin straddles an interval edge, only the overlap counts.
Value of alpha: 0.19 mag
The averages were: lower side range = 9.07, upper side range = 11.7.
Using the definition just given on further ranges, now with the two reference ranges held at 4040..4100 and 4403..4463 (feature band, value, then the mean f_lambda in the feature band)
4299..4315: 0.39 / 7.5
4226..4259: 0.22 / 8.45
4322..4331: 0.11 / 9.86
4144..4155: 0.17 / 8.34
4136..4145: -0.03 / 9.91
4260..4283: 0.16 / 9.06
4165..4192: 0.04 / 9.53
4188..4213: 0.06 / 9.47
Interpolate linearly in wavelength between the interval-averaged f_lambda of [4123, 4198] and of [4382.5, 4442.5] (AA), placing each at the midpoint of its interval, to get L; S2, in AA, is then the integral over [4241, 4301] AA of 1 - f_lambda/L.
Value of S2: 6.2 AA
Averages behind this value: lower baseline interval 9.59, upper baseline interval 10.8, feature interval 9.1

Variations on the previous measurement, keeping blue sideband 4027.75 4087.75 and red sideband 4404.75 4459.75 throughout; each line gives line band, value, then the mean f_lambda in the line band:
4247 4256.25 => 1.07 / 9.06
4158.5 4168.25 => -0.77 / 10.3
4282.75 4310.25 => 5.76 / 8.37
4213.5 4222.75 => -0.37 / 10.4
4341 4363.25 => -0.40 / 11.2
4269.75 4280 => 2.17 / 8.22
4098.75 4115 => -0.57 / 9.41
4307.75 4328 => 2.68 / 9.34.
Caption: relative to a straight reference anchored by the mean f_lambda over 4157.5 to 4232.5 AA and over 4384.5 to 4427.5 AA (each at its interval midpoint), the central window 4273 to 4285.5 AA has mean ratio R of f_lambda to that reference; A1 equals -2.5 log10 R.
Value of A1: 0.15 mag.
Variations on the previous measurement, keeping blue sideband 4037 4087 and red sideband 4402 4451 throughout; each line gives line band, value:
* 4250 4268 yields 0.16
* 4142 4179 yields 0.04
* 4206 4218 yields -0.04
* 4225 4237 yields 0.40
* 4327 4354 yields -0.01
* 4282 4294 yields 0.23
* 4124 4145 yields -0.06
